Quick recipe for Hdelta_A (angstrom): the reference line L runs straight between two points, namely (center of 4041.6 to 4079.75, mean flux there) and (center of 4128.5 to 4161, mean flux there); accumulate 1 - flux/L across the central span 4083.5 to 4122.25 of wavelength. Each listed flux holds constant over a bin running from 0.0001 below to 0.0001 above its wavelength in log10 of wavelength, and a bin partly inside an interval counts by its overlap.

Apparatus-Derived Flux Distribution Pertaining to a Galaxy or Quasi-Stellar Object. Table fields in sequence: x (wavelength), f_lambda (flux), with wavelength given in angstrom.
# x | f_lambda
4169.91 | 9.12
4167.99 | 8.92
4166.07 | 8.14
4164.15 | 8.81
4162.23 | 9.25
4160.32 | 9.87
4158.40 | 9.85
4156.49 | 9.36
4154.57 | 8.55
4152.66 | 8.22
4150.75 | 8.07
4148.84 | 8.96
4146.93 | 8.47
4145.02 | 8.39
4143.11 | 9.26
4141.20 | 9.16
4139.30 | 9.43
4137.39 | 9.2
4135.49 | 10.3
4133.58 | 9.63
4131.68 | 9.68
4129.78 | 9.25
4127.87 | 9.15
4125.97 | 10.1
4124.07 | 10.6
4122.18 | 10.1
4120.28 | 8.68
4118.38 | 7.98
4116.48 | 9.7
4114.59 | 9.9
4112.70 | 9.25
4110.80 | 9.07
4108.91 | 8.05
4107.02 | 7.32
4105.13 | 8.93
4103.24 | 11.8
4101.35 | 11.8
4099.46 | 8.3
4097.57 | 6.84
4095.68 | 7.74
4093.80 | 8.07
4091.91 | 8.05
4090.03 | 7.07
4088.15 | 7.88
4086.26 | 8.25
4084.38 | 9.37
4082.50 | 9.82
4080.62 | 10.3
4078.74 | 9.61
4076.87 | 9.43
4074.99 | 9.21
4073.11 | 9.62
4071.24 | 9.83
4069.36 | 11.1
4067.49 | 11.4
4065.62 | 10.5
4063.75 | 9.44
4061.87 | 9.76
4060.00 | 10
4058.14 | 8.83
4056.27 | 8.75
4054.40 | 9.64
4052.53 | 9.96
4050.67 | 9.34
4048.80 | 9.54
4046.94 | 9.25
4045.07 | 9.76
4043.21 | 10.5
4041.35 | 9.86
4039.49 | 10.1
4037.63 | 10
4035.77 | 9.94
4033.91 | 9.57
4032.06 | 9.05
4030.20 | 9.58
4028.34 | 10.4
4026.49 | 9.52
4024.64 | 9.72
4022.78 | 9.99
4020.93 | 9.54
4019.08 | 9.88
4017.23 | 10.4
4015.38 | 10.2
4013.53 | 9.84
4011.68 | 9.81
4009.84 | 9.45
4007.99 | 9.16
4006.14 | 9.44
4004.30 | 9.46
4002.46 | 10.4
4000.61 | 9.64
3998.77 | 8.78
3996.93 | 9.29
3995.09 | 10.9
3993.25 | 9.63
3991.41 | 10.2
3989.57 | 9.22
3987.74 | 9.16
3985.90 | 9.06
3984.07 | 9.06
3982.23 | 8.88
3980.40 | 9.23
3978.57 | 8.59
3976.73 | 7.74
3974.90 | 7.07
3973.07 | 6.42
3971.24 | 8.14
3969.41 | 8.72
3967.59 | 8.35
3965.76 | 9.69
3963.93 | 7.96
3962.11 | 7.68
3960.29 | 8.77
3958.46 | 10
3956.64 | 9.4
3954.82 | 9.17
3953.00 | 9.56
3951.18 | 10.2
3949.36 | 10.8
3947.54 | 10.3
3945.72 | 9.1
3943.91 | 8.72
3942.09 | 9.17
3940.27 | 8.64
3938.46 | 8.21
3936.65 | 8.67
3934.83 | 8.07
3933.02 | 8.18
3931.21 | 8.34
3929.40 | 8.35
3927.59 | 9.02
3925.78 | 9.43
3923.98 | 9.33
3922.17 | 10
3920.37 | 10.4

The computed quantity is 2.94 angstrom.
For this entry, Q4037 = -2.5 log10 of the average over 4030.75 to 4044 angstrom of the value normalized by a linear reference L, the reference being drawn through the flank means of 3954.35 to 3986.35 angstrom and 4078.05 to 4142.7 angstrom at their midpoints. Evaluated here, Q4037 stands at -0.12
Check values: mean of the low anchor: 8.54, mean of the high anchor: 9.13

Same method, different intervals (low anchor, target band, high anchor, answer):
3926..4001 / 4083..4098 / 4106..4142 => 0.15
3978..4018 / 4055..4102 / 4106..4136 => 0.02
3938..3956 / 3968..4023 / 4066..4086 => 0.04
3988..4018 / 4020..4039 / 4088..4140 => -0.02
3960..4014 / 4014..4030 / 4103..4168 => -0.10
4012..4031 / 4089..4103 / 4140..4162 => 0.11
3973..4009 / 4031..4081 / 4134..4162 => -0.08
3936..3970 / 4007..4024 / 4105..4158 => -0.08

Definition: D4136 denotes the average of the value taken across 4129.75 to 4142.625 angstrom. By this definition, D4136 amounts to 9.53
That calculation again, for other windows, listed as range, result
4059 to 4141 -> 9.34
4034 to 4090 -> 9.64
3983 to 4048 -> 9.71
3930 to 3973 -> 8.9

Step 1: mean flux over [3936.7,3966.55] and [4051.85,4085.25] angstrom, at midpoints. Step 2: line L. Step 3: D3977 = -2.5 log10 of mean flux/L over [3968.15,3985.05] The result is 0.14 mag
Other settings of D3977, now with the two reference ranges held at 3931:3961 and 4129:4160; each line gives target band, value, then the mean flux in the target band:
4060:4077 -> -0.104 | 10.1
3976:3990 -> 0.034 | 8.87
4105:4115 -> 0.055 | 8.68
